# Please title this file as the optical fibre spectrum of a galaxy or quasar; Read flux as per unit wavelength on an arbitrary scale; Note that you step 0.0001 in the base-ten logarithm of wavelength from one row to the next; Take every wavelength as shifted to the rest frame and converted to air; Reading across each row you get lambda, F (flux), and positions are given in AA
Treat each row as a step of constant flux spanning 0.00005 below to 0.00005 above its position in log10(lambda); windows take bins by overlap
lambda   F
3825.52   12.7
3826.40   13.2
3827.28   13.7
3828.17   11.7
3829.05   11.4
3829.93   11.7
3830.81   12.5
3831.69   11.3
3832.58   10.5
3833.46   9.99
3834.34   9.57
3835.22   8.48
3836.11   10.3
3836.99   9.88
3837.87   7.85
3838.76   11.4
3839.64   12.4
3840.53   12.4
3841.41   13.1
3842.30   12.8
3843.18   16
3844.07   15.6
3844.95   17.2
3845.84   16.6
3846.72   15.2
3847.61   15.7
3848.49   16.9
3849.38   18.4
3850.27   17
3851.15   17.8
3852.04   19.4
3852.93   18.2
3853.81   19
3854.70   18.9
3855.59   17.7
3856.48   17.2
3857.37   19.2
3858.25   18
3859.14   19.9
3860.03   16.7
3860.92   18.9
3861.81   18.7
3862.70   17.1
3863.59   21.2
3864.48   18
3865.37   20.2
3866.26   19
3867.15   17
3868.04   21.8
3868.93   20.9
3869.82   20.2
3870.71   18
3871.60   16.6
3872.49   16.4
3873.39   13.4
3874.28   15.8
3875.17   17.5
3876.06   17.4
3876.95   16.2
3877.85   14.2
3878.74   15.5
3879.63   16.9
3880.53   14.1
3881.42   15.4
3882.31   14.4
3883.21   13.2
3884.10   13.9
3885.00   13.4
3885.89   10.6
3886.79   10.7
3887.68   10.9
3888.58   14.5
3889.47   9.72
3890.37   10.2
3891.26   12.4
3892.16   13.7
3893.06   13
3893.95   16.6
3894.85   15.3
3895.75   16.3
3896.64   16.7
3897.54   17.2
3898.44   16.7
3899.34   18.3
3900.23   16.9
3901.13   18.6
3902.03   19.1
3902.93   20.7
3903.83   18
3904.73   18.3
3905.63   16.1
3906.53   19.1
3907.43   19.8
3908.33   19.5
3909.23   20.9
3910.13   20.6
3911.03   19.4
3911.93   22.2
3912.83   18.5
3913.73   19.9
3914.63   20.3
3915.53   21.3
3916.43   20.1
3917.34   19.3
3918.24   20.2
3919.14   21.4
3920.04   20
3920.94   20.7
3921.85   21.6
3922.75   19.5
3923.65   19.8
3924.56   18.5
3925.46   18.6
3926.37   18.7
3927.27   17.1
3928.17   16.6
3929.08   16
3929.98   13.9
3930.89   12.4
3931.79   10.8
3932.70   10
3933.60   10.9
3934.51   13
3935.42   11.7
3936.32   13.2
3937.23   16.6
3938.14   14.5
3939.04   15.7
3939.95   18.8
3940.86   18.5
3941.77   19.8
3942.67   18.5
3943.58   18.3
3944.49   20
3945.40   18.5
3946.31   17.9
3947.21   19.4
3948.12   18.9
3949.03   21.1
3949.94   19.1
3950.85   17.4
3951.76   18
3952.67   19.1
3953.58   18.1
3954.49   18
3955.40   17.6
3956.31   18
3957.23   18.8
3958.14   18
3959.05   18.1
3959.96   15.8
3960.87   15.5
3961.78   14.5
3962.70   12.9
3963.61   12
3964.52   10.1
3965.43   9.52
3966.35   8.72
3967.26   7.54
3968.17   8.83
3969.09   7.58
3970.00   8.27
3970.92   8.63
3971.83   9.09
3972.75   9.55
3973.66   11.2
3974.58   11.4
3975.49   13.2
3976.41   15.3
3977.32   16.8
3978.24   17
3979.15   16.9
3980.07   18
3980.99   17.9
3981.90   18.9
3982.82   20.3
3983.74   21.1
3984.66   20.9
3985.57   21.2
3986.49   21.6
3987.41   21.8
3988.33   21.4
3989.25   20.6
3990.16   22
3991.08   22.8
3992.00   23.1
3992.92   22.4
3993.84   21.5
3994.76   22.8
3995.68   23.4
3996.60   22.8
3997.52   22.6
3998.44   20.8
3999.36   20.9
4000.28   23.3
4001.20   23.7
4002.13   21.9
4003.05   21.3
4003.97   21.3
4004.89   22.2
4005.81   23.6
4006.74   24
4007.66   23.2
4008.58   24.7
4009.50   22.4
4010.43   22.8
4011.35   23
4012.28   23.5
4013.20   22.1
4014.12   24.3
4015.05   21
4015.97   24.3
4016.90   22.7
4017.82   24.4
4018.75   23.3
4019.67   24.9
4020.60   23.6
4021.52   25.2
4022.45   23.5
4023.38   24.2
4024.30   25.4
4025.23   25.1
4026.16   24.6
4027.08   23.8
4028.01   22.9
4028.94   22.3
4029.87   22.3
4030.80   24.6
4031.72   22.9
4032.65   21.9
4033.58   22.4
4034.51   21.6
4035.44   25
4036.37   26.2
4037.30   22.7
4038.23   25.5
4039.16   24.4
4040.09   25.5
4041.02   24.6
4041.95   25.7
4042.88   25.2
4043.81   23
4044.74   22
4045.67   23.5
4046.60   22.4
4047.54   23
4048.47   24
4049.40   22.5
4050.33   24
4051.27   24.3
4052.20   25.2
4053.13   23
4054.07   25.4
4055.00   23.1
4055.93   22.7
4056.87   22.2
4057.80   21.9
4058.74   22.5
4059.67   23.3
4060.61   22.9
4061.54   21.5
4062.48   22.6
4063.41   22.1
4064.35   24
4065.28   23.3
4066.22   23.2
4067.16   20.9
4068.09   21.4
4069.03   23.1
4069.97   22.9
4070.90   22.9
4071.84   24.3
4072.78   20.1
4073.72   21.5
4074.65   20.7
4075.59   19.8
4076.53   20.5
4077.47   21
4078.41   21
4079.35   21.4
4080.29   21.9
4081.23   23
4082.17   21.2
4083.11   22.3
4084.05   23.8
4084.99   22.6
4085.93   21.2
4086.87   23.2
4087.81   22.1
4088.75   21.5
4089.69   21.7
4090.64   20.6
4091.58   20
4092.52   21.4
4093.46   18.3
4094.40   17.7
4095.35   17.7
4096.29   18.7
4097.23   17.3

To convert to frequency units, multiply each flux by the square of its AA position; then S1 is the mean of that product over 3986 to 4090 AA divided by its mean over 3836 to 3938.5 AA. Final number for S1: 1.5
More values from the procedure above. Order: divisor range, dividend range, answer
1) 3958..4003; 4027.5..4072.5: 1.41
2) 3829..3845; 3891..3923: 1.65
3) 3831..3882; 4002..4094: 1.58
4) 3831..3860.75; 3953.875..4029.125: 1.40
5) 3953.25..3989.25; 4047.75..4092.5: 1.54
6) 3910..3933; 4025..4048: 1.37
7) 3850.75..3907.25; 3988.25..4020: 1.46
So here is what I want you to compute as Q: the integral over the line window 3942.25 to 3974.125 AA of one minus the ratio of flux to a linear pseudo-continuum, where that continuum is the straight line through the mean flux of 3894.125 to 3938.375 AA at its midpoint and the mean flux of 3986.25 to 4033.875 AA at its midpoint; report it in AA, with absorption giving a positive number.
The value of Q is 7.9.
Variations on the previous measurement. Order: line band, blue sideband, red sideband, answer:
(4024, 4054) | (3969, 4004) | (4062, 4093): -4.8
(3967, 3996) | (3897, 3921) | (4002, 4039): 6.7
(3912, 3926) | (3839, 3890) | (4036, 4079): -1.4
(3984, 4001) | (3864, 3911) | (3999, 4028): 0.1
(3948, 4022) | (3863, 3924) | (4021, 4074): 7.6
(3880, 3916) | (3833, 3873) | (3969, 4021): 2.3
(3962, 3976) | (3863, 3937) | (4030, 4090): 6.8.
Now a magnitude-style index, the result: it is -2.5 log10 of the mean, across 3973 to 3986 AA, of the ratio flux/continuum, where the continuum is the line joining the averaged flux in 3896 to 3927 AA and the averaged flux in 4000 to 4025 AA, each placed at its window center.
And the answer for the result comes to 0.28 mag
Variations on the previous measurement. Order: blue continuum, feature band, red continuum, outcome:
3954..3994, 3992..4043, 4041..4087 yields -0.22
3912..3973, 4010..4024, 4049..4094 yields -0.20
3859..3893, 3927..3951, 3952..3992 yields -0.03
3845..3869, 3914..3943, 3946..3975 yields -0.10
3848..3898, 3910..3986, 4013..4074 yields 0.18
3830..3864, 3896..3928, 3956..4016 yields -0.15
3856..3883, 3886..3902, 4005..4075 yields 0.25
